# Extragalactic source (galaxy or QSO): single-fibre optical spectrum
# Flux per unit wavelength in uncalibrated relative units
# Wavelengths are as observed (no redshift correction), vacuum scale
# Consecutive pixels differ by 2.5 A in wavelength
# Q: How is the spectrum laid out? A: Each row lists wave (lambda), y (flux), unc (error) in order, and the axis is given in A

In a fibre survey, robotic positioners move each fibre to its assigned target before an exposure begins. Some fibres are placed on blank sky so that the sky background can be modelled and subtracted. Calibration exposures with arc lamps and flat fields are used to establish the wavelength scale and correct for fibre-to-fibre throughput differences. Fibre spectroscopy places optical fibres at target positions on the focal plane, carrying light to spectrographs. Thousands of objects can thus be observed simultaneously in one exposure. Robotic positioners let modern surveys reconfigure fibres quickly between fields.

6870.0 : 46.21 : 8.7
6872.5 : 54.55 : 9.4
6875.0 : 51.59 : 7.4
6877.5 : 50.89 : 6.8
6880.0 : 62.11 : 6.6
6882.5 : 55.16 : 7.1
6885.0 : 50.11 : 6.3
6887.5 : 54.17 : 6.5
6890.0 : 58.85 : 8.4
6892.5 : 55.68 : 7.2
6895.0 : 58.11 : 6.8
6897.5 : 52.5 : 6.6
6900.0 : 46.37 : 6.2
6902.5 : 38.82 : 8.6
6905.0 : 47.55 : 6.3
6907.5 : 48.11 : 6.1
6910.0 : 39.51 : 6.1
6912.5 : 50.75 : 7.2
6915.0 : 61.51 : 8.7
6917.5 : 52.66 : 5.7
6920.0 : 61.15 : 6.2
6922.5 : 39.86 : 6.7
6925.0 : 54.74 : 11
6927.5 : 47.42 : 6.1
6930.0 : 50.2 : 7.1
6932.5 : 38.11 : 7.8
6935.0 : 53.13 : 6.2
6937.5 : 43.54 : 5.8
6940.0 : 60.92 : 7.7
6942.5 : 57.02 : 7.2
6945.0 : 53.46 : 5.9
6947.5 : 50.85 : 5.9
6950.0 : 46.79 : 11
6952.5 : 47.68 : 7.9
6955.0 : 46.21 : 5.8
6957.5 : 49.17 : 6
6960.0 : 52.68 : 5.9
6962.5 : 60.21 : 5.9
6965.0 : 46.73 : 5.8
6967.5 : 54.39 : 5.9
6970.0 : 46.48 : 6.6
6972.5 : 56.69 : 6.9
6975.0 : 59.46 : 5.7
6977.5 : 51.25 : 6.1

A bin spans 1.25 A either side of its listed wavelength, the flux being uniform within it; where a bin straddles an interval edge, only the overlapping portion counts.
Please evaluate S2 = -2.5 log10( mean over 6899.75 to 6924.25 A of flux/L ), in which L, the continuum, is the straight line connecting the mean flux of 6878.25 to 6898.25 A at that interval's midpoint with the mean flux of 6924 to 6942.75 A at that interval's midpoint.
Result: 0.085 mag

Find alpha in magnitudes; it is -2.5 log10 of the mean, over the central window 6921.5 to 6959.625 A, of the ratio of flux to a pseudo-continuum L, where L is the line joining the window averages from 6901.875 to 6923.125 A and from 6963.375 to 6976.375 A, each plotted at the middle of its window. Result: 0.04 mag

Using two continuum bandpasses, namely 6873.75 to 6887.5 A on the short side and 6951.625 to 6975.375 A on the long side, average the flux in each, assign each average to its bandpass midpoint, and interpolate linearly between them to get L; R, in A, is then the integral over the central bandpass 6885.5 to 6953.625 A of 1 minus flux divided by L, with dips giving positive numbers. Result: 2.9 A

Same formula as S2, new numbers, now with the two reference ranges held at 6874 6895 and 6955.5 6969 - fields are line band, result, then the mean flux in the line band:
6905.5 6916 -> 0.095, 49.5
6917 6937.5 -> 0.091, 49.2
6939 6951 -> -0.020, 53.8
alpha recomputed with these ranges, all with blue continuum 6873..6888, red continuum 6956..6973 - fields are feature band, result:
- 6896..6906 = 0.151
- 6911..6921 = -0.055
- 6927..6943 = 0.061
